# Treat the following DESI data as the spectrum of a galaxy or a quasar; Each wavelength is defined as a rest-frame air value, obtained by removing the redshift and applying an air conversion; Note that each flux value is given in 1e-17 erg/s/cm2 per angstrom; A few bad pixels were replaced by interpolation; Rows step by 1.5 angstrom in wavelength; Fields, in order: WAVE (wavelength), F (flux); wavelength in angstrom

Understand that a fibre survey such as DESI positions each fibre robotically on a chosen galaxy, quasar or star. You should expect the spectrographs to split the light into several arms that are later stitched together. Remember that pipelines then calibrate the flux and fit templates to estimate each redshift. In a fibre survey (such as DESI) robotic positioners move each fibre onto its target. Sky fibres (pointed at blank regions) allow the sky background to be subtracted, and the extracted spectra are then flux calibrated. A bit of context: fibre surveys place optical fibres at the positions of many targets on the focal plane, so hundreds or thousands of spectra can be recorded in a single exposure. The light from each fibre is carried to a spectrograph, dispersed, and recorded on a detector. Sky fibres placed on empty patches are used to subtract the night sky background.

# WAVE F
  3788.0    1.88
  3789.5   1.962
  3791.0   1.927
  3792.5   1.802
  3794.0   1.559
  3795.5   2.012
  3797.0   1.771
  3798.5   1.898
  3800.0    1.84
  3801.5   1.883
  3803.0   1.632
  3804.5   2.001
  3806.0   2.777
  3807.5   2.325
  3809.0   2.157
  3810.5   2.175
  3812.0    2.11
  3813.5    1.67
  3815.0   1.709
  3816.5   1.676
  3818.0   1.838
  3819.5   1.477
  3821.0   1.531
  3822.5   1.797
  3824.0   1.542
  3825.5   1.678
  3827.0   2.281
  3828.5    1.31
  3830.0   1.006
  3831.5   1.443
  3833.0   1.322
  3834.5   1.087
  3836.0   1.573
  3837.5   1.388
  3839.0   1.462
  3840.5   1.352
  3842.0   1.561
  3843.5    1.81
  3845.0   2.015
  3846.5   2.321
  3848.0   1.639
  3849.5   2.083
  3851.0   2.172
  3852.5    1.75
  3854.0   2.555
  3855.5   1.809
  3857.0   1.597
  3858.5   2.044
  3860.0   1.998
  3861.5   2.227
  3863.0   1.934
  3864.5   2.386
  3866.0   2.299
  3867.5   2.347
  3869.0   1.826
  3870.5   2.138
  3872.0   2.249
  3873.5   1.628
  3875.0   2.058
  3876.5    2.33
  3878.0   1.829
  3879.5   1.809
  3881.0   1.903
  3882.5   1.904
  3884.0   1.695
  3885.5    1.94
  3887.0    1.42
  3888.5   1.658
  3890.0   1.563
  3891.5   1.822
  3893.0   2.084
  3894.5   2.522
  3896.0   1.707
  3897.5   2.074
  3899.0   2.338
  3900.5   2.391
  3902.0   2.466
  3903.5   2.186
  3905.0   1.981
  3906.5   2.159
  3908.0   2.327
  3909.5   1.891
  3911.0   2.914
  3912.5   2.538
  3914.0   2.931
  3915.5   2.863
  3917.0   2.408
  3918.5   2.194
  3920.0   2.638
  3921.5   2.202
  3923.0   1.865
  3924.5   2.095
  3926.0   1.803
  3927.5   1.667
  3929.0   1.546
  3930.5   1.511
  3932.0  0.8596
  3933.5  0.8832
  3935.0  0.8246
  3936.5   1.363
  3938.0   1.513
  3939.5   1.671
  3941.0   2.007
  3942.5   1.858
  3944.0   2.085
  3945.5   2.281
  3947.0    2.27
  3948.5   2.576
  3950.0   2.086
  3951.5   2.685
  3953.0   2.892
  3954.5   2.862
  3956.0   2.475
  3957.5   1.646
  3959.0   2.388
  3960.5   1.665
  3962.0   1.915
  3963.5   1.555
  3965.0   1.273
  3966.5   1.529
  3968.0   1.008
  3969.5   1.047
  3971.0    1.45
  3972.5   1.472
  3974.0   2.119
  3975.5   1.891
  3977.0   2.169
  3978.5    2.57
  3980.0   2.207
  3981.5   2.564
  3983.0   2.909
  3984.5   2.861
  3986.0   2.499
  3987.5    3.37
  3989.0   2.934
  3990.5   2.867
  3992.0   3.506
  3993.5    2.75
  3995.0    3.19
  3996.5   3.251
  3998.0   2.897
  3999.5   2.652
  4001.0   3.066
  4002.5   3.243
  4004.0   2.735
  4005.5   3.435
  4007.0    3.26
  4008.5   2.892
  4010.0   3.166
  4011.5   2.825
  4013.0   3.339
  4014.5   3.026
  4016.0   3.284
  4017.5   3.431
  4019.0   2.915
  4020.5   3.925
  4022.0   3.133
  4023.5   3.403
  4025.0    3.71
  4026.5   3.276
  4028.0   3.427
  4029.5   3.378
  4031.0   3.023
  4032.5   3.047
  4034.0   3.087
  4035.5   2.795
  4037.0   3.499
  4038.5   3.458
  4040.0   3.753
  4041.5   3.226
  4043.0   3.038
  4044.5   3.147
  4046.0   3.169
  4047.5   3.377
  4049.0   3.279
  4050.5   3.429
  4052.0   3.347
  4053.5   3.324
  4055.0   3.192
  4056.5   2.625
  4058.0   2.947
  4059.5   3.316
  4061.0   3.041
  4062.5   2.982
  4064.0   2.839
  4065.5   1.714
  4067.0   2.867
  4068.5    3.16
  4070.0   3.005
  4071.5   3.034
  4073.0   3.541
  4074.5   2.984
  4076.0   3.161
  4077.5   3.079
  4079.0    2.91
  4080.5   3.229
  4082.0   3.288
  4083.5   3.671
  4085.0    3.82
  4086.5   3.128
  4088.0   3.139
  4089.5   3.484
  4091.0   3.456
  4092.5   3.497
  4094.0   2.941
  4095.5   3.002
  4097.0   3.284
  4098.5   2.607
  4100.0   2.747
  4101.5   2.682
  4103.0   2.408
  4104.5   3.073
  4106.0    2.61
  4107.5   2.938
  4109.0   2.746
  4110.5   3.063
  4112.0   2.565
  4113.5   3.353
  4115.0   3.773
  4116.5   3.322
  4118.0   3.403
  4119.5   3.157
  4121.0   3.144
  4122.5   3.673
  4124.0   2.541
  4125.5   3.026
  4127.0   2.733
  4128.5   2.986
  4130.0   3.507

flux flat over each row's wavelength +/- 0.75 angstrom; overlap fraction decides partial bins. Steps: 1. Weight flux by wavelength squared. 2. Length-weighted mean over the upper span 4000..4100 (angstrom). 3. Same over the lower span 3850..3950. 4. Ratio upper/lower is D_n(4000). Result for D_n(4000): 1.71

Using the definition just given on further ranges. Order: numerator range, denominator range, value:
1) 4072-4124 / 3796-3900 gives 1.90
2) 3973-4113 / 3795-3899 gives 1.81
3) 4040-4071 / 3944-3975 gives 1.64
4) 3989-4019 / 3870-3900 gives 1.69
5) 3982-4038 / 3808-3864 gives 1.94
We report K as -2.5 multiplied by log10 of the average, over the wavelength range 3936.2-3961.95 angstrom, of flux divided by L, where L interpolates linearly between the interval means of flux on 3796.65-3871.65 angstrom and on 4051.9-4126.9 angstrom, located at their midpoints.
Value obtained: 0.12 mag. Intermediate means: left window 1.85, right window 3.07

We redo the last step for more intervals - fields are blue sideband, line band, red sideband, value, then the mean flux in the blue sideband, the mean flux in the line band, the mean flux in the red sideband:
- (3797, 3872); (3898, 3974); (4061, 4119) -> 0.17 mag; 1.85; 1.98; 3.07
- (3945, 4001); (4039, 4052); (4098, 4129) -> -0.23 mag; 2.34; 3.31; 2.98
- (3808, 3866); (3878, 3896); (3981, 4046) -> 0.18 mag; 1.79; 1.84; 3.15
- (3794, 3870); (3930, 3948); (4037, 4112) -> 0.44 mag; 1.84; 1.61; 3.1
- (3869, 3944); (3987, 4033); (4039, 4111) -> -0.19 mag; 1.96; 3.17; 3.09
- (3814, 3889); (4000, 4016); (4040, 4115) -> -0.15 mag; 1.81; 3.1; 3.08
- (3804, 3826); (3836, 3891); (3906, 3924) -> 0.13 mag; 1.9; 1.9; 2.41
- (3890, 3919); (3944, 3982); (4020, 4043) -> 0.34 mag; 2.29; 2.02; 3.33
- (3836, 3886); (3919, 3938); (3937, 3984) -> 0.23 mag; 1.94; 1.61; 2.02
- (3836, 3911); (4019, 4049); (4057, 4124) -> -0.18 mag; 1.98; 3.3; 3.08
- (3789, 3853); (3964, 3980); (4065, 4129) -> 0.43 mag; 1.77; 1.68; 3.07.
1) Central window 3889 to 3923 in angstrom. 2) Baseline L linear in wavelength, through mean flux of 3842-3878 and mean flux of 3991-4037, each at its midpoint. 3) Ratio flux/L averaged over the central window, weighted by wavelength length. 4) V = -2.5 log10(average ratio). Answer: 0.05 mag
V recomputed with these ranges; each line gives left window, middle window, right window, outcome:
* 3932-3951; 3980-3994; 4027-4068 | -0.223 mag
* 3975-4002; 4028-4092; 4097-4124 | -0.089 mag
